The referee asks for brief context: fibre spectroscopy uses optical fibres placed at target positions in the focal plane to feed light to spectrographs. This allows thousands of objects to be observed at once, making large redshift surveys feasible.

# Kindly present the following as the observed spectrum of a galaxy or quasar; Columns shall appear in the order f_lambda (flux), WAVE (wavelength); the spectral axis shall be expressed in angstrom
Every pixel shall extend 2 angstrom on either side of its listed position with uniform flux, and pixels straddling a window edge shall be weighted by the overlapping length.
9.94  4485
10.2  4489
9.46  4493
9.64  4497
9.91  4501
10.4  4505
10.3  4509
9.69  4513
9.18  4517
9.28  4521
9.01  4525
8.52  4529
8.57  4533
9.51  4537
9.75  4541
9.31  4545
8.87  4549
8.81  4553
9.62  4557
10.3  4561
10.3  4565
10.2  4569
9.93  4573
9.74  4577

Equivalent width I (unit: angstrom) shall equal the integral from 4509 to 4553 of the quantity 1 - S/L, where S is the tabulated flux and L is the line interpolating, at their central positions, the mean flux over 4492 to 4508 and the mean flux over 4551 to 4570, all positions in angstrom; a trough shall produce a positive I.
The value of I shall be 2.9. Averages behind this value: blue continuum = 9.91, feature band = 9.2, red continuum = 9.83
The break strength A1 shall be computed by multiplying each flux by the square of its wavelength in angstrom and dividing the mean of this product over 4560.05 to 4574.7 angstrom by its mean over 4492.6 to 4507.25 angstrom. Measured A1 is 1.1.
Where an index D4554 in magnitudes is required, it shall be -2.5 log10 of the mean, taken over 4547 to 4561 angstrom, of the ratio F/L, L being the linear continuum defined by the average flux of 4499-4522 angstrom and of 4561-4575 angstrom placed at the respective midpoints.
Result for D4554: 0.09 mag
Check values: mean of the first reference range 9.82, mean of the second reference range 10.2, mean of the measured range 9.27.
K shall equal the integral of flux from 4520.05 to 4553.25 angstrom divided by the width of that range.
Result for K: 9.08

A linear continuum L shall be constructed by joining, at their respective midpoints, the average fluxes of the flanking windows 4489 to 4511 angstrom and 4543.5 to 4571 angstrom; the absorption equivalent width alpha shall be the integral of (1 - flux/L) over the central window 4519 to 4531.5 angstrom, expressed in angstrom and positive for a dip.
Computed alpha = 1.1 angstrom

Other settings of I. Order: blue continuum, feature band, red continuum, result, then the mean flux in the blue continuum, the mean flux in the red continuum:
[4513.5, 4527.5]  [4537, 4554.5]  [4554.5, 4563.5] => 0.8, 9.19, 9.92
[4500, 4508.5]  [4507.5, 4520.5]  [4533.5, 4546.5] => 0.4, 10.2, 9.42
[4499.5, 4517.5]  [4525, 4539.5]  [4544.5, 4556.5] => 0.8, 9.96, 9.04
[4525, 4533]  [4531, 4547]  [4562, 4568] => -0.3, 8.65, 10.3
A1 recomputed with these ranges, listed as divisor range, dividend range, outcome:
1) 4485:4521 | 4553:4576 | 1.04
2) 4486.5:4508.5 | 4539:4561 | 0.96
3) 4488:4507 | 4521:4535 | 0.90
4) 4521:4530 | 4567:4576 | 1.15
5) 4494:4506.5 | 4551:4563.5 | 0.99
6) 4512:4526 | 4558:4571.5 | 1.12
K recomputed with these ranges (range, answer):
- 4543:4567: 9.54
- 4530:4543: 9.22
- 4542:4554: 9.08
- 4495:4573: 9.55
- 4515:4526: 9.17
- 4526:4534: 8.6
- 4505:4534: 9.33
